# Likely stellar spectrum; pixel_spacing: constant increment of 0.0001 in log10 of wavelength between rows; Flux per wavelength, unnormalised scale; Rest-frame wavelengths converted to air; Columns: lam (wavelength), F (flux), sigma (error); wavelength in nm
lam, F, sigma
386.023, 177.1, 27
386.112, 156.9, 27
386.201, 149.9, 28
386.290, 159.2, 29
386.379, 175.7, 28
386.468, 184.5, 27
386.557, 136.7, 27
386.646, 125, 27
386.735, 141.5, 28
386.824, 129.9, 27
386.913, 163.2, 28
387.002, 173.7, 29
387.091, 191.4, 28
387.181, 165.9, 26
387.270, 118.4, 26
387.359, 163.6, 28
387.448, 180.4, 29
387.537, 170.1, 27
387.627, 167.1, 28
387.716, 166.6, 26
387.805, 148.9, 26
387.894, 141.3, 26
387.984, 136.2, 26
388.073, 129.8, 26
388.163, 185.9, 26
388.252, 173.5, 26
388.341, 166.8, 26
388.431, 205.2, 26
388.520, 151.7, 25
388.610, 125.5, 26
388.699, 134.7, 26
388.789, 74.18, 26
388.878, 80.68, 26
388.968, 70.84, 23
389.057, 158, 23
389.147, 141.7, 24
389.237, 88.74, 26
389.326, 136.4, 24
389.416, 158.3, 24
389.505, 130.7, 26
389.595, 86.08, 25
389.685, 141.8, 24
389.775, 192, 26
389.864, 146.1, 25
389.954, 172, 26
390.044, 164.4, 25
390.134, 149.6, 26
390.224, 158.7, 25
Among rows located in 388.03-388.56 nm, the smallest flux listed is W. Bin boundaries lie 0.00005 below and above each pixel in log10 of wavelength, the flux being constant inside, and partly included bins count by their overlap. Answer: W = 129.8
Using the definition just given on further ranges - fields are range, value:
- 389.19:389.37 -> 88.74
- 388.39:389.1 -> 70.84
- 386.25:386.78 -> 125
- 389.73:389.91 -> 146.1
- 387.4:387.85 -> 148.9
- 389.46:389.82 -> 86.08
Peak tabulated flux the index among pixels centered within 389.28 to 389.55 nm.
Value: 158.3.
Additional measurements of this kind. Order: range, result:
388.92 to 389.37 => 158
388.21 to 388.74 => 205.2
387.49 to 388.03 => 170.1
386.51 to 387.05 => 173.7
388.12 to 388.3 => 185.9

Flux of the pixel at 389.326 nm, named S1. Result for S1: 136.4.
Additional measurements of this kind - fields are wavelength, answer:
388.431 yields 205.2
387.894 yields 141.3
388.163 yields 185.9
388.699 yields 134.7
